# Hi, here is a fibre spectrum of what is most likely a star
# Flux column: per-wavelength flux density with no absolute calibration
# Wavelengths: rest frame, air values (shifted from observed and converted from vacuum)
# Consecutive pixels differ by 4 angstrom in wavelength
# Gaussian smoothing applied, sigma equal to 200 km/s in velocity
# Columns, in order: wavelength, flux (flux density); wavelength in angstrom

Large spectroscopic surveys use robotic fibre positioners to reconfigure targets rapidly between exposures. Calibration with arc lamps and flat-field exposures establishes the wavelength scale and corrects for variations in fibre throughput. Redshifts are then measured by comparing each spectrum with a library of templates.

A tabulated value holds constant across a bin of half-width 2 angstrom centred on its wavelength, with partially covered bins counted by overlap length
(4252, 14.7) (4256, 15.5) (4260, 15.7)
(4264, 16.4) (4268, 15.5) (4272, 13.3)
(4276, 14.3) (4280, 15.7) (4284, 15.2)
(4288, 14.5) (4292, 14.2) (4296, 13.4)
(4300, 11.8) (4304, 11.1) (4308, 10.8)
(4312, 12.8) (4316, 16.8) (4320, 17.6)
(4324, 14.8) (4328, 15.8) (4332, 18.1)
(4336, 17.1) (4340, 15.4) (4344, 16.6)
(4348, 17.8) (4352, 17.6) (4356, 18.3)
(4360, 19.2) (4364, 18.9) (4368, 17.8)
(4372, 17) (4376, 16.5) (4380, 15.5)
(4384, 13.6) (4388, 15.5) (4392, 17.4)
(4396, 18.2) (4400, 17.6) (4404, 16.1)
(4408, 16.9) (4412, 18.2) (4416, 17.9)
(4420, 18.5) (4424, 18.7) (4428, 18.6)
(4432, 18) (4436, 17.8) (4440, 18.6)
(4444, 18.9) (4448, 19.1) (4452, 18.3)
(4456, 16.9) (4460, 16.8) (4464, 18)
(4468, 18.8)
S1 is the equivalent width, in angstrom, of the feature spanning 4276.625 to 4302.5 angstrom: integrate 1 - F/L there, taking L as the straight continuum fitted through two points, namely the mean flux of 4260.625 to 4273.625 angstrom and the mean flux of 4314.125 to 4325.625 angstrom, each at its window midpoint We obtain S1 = 2.7 angstrom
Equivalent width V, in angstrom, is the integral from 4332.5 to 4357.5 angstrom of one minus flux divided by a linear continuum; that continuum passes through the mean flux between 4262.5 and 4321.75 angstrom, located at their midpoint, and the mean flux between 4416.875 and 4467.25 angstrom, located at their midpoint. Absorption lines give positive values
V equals -2.5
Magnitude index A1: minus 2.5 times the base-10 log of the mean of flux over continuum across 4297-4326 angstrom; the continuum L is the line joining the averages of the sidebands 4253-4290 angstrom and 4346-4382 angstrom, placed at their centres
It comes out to 0.19 mag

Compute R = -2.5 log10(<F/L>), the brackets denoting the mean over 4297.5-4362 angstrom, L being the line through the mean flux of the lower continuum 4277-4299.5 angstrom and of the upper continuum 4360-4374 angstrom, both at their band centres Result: 0.05 mag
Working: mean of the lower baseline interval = 14.4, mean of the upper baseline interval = 18.1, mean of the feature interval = 15.7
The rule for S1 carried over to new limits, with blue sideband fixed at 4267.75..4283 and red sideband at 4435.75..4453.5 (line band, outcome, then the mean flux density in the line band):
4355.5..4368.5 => -1.55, 18.7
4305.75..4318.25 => 1.62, 13.5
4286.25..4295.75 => 0.53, 14.2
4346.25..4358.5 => -1.12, 18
